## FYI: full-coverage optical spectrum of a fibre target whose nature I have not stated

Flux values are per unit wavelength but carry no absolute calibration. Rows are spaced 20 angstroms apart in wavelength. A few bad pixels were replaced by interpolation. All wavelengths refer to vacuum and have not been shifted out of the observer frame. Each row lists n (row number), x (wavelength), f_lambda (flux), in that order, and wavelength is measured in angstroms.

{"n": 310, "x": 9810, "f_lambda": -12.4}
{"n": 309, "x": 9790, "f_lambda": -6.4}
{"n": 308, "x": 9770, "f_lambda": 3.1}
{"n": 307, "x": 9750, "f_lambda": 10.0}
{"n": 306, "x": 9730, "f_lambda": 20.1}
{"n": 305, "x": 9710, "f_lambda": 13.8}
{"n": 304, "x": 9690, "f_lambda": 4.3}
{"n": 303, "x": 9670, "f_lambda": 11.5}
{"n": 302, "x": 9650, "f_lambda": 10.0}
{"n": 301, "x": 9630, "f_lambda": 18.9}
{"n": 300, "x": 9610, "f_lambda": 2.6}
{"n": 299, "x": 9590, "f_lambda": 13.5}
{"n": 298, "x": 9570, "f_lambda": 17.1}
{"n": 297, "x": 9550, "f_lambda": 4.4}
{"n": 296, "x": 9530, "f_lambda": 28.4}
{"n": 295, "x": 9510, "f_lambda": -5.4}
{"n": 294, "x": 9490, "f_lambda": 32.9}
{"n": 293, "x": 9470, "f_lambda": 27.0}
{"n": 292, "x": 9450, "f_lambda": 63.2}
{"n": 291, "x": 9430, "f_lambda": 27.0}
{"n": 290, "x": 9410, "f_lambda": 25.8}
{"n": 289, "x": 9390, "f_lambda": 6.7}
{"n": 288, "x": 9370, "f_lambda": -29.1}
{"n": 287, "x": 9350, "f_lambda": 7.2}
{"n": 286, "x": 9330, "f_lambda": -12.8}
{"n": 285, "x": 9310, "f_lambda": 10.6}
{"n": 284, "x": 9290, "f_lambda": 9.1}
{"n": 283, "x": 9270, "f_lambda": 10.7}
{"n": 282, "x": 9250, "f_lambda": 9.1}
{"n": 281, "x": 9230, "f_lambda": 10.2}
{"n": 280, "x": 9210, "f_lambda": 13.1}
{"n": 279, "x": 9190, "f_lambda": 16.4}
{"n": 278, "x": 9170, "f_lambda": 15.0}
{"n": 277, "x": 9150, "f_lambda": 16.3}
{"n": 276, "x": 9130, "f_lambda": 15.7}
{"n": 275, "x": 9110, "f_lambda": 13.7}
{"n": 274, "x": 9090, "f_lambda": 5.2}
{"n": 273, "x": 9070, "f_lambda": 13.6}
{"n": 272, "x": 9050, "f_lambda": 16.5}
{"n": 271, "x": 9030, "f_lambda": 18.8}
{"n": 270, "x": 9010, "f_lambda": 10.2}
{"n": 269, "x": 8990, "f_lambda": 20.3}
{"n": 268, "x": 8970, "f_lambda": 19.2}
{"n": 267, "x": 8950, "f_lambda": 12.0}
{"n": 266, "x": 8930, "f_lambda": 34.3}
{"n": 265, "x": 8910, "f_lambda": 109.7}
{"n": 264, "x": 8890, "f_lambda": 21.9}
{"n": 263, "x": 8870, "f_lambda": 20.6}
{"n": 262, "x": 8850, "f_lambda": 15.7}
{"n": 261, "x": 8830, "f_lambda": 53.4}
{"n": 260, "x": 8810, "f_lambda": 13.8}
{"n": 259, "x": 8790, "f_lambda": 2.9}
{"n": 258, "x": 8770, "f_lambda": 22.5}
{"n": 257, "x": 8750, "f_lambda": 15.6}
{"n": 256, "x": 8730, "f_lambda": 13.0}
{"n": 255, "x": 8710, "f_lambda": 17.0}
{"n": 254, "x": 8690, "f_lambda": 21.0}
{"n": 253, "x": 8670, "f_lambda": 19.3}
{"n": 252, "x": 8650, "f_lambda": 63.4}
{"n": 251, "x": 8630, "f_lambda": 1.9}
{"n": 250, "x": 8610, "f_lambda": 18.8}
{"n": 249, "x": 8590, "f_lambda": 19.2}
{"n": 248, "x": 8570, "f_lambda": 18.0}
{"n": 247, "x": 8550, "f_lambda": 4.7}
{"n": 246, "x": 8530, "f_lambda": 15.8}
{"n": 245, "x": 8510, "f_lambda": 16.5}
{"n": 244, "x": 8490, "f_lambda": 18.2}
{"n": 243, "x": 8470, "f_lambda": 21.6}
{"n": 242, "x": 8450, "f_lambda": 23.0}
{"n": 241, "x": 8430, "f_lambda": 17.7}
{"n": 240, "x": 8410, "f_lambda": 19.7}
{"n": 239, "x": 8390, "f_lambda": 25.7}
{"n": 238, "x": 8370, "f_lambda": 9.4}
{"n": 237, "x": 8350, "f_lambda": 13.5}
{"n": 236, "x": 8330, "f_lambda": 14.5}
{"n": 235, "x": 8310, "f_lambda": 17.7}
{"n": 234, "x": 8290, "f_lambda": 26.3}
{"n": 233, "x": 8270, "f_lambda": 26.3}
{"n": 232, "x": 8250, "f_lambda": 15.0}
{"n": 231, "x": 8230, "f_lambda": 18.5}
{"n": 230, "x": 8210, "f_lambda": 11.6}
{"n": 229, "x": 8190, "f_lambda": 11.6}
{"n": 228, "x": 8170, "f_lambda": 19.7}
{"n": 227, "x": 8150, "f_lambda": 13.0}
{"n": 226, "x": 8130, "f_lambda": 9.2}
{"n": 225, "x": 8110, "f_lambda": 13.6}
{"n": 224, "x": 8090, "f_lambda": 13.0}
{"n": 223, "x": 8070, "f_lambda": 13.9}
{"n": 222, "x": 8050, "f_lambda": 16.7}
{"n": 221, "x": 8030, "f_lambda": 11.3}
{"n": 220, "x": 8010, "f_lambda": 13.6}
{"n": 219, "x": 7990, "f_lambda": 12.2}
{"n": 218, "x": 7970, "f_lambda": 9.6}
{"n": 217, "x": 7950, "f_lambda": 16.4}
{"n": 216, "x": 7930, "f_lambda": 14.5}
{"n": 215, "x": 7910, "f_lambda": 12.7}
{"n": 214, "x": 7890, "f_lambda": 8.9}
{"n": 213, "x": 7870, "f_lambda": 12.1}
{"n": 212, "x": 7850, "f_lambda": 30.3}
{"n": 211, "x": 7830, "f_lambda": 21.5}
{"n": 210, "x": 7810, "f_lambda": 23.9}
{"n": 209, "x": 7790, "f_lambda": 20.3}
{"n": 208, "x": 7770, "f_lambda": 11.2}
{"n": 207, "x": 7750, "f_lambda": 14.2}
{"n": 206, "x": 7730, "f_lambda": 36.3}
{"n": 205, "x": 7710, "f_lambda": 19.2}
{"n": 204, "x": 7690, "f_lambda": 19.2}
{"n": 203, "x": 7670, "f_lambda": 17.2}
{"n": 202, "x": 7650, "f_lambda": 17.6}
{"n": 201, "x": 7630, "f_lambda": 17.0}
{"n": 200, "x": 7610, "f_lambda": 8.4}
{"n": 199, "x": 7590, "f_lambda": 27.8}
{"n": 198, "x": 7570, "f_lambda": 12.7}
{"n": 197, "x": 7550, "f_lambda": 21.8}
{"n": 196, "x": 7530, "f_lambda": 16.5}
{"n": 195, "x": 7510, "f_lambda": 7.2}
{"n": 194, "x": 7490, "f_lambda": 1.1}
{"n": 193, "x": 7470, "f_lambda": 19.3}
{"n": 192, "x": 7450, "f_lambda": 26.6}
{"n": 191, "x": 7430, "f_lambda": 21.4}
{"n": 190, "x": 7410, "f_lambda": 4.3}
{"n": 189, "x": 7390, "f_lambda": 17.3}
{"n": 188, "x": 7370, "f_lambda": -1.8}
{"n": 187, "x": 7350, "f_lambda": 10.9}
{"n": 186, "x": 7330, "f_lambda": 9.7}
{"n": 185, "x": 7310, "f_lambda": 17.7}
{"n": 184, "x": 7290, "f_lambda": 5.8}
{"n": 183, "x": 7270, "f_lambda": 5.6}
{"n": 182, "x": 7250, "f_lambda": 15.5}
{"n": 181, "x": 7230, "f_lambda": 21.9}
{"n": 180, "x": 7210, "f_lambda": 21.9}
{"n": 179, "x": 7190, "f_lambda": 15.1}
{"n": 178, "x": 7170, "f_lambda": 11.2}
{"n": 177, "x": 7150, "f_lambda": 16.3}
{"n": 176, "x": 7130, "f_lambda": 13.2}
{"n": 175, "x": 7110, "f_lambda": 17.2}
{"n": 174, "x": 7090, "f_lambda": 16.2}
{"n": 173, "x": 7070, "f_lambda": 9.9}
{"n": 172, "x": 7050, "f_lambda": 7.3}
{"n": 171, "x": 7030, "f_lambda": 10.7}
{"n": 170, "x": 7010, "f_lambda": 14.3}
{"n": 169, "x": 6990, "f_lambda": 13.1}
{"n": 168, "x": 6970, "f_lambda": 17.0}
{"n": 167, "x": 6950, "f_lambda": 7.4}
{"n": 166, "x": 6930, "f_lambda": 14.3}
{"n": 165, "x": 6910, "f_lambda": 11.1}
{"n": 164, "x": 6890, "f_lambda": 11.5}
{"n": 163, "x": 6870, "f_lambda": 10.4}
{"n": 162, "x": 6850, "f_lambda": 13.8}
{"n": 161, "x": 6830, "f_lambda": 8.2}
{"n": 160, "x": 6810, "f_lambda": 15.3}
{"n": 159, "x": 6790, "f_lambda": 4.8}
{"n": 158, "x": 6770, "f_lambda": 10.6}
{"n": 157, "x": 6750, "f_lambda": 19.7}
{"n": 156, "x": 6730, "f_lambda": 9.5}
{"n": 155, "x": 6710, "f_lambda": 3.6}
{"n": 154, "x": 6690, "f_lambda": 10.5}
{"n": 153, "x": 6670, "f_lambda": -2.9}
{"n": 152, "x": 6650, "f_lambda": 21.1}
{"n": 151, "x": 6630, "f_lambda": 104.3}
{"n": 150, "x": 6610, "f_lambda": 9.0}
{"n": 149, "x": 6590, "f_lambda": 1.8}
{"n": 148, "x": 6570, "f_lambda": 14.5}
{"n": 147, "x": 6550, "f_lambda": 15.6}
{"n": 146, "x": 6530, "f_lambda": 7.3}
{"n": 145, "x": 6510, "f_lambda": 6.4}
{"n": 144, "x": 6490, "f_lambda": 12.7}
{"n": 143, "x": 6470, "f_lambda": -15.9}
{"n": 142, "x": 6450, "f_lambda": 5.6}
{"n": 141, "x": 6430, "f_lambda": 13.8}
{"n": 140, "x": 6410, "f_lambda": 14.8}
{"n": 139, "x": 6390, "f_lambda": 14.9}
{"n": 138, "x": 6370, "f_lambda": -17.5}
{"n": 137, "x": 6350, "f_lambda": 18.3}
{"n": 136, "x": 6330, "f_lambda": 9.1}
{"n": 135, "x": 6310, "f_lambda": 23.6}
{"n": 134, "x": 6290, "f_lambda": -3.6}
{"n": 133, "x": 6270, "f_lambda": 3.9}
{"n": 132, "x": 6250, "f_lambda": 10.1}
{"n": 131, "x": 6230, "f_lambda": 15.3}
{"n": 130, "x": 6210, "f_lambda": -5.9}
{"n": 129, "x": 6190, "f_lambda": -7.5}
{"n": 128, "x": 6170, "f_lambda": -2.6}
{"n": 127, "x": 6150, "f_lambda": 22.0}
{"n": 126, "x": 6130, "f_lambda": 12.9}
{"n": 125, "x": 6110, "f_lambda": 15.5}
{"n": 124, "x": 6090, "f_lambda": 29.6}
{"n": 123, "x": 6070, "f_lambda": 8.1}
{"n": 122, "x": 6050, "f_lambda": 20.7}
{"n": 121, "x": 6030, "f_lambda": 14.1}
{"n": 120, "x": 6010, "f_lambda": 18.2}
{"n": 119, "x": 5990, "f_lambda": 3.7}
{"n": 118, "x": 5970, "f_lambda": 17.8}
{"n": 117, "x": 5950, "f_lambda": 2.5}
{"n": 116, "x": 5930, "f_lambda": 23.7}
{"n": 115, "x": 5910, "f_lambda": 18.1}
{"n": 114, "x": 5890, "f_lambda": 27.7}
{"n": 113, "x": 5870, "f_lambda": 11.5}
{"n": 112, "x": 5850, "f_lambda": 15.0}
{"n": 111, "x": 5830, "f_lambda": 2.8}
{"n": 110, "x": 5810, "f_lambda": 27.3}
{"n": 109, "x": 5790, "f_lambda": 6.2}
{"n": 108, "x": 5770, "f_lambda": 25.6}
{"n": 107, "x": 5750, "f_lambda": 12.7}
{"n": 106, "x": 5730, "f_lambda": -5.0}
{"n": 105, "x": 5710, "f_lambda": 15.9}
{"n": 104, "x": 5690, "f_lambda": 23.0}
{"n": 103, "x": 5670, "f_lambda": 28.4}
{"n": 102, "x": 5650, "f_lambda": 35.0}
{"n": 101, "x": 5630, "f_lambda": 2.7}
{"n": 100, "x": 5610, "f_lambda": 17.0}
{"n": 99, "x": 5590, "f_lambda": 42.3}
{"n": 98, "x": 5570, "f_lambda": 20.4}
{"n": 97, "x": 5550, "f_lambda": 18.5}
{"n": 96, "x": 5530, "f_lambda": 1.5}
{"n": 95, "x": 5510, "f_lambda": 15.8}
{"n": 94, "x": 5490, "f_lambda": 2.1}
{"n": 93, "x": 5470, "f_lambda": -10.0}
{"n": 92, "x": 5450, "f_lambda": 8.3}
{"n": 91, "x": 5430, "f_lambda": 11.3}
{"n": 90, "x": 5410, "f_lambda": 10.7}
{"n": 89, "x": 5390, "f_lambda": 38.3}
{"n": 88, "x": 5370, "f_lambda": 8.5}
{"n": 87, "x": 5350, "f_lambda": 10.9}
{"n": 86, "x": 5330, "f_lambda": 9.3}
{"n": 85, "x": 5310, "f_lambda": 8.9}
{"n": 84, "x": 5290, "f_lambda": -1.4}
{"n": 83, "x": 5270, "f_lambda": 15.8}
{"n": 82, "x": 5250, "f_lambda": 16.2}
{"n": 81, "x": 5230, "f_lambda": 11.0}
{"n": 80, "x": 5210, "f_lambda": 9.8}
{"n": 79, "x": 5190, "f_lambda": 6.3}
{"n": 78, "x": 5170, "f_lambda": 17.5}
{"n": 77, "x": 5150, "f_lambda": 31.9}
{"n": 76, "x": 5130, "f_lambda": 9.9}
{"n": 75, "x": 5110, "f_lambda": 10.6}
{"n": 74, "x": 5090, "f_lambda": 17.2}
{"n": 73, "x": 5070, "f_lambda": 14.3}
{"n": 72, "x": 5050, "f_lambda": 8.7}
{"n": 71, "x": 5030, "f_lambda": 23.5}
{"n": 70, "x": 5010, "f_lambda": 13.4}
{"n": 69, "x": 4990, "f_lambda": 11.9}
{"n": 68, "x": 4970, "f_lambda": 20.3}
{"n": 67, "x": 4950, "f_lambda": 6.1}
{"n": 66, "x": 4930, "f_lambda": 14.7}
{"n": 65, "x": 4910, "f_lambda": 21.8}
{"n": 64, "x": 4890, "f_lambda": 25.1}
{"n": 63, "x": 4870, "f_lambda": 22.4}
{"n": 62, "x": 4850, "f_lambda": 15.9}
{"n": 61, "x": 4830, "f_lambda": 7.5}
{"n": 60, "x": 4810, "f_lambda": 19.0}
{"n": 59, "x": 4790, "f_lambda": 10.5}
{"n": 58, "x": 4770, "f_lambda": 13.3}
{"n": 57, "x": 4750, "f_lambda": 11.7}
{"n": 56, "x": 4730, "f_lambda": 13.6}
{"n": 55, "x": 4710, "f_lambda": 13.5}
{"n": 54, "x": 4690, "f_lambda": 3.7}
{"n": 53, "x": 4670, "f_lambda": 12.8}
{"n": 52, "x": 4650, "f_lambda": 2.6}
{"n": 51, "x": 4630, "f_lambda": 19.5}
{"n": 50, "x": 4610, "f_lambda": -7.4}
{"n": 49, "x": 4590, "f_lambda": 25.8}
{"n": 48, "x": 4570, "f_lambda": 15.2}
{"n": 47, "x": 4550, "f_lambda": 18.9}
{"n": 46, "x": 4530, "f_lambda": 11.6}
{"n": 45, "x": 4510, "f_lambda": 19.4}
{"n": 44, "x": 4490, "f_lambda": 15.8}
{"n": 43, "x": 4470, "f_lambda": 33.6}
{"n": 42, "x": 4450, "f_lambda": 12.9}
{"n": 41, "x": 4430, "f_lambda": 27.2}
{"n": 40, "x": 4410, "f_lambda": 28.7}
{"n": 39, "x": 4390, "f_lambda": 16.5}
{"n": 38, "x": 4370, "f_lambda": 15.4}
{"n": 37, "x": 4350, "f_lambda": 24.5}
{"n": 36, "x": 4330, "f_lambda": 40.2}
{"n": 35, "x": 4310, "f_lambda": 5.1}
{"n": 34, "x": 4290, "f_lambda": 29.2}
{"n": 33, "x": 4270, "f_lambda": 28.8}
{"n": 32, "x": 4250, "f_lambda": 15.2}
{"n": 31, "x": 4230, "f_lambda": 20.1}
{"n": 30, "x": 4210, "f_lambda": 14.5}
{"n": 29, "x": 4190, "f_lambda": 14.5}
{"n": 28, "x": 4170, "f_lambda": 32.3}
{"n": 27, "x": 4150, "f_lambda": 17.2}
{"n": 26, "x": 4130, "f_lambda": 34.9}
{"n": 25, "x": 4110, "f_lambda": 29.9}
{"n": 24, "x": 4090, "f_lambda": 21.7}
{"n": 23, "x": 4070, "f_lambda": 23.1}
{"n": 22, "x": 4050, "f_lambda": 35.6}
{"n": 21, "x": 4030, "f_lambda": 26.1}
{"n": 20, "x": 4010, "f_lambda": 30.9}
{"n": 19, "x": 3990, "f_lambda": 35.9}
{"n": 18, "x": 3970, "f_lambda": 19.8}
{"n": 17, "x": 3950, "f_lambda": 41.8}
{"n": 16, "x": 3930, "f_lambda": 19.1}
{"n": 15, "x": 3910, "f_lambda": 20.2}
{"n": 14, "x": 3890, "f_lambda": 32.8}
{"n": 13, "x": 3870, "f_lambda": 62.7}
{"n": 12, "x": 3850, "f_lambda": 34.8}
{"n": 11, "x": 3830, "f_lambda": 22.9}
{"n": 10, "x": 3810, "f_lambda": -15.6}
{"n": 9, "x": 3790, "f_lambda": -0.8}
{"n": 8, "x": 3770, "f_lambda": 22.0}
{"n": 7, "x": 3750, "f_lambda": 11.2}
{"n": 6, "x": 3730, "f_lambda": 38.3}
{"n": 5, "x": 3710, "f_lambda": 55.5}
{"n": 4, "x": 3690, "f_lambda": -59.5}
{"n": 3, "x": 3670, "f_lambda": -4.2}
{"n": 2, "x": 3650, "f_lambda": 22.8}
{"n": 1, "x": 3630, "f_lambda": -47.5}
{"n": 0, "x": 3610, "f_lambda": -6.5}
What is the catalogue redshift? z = 0.78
